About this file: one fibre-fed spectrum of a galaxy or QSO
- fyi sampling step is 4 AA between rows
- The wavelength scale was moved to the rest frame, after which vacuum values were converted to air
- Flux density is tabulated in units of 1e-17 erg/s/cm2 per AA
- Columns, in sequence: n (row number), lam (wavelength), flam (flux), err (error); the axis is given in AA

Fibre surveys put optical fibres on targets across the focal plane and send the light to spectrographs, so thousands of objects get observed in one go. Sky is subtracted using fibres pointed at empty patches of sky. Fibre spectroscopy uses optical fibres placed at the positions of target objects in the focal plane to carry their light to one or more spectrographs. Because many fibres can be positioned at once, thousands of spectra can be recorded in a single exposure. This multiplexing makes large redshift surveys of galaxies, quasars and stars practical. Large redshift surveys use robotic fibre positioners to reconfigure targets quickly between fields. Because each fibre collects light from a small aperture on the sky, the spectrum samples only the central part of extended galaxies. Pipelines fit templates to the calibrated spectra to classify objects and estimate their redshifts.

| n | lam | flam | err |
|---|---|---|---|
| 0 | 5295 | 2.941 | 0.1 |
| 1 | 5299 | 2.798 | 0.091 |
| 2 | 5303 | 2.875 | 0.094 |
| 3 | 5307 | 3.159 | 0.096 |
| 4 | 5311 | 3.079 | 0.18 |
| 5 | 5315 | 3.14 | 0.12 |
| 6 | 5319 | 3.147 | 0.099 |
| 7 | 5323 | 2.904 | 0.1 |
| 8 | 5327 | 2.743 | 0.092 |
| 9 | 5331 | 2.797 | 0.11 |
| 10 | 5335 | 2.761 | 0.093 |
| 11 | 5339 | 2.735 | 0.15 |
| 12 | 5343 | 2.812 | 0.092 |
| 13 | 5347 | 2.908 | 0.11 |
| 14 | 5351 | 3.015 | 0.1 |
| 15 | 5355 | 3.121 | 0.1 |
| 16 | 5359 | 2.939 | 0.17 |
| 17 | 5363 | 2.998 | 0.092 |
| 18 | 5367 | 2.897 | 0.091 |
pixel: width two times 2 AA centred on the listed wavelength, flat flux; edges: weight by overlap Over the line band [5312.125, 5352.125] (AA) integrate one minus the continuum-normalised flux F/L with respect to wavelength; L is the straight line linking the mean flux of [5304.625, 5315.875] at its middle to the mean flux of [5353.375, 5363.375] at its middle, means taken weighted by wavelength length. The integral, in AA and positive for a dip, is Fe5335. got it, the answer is 2.3 AA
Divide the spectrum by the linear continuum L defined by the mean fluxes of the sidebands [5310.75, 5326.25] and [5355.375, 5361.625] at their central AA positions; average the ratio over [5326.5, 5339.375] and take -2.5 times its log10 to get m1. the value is 0.10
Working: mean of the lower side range 3.04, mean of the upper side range 2.99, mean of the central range 2.76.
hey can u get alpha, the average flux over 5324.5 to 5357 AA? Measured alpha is 2.86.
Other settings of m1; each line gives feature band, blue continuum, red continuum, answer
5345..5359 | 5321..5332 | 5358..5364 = -0.03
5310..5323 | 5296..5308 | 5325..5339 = -0.09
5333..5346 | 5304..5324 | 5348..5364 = 0.10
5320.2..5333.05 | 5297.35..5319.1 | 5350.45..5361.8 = 0.07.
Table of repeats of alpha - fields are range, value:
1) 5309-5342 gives 2.91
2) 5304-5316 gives 3.1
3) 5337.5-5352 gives 2.86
